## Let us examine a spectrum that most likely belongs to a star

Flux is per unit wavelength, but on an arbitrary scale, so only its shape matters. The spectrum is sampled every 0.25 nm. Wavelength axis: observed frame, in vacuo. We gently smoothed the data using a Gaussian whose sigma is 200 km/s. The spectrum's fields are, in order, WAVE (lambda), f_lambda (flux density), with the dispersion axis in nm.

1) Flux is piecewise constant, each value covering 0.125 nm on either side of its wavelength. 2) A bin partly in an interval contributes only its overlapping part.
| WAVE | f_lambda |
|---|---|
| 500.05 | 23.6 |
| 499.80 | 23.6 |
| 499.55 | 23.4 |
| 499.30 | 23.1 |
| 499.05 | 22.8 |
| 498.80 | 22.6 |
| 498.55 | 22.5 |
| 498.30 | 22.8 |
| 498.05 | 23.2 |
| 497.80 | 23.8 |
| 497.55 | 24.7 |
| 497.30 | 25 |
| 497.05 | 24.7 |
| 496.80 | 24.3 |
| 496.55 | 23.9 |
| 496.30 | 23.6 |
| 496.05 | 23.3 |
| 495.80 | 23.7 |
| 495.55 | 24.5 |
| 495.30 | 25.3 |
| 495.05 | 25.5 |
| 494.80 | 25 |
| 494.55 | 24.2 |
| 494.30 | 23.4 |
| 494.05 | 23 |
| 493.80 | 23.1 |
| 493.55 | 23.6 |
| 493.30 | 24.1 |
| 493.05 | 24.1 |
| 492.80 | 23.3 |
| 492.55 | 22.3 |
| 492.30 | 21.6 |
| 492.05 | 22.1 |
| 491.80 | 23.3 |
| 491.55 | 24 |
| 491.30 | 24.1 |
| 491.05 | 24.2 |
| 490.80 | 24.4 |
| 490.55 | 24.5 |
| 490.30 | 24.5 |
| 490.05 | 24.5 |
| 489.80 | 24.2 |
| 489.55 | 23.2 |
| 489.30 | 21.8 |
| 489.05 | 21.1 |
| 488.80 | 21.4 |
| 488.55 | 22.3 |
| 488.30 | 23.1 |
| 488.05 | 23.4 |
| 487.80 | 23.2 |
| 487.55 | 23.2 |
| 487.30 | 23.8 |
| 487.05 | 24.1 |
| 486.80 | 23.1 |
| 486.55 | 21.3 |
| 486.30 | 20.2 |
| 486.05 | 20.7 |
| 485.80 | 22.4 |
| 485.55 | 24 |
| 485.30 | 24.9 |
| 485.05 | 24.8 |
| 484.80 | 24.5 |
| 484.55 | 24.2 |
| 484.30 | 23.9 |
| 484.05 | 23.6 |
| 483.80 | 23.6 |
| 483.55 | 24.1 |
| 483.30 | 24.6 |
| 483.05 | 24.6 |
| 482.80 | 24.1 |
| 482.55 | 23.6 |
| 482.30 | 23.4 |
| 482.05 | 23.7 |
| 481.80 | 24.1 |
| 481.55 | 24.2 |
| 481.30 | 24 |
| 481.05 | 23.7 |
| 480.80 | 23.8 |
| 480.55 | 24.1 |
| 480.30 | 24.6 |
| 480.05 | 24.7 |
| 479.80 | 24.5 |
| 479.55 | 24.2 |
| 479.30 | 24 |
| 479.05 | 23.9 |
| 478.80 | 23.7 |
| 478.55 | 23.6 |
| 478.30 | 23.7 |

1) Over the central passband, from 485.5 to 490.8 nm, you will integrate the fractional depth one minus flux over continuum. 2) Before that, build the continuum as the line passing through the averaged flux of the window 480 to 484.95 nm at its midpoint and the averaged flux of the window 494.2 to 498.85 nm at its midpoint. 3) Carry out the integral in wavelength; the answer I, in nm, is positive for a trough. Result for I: 0.26 nm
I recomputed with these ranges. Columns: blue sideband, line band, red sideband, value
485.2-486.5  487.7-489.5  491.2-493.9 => 0.03 nm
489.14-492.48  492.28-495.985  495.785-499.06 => -0.04 nm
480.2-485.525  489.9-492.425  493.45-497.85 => 0.04 nm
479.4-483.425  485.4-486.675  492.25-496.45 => 0.12 nm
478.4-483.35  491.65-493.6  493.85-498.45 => 0.08 nm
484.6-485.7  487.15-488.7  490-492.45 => 0.06 nm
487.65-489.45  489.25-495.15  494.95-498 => -0.11 nm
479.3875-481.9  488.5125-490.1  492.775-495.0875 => 0.09 nm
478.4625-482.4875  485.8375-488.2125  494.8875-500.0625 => 0.14 nm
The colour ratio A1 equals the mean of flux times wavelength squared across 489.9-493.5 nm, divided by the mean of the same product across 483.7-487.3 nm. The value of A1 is 1.04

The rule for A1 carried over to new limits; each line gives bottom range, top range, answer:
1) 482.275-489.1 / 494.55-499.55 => 1.08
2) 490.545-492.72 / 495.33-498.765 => 1.05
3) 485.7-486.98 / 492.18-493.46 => 1.10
